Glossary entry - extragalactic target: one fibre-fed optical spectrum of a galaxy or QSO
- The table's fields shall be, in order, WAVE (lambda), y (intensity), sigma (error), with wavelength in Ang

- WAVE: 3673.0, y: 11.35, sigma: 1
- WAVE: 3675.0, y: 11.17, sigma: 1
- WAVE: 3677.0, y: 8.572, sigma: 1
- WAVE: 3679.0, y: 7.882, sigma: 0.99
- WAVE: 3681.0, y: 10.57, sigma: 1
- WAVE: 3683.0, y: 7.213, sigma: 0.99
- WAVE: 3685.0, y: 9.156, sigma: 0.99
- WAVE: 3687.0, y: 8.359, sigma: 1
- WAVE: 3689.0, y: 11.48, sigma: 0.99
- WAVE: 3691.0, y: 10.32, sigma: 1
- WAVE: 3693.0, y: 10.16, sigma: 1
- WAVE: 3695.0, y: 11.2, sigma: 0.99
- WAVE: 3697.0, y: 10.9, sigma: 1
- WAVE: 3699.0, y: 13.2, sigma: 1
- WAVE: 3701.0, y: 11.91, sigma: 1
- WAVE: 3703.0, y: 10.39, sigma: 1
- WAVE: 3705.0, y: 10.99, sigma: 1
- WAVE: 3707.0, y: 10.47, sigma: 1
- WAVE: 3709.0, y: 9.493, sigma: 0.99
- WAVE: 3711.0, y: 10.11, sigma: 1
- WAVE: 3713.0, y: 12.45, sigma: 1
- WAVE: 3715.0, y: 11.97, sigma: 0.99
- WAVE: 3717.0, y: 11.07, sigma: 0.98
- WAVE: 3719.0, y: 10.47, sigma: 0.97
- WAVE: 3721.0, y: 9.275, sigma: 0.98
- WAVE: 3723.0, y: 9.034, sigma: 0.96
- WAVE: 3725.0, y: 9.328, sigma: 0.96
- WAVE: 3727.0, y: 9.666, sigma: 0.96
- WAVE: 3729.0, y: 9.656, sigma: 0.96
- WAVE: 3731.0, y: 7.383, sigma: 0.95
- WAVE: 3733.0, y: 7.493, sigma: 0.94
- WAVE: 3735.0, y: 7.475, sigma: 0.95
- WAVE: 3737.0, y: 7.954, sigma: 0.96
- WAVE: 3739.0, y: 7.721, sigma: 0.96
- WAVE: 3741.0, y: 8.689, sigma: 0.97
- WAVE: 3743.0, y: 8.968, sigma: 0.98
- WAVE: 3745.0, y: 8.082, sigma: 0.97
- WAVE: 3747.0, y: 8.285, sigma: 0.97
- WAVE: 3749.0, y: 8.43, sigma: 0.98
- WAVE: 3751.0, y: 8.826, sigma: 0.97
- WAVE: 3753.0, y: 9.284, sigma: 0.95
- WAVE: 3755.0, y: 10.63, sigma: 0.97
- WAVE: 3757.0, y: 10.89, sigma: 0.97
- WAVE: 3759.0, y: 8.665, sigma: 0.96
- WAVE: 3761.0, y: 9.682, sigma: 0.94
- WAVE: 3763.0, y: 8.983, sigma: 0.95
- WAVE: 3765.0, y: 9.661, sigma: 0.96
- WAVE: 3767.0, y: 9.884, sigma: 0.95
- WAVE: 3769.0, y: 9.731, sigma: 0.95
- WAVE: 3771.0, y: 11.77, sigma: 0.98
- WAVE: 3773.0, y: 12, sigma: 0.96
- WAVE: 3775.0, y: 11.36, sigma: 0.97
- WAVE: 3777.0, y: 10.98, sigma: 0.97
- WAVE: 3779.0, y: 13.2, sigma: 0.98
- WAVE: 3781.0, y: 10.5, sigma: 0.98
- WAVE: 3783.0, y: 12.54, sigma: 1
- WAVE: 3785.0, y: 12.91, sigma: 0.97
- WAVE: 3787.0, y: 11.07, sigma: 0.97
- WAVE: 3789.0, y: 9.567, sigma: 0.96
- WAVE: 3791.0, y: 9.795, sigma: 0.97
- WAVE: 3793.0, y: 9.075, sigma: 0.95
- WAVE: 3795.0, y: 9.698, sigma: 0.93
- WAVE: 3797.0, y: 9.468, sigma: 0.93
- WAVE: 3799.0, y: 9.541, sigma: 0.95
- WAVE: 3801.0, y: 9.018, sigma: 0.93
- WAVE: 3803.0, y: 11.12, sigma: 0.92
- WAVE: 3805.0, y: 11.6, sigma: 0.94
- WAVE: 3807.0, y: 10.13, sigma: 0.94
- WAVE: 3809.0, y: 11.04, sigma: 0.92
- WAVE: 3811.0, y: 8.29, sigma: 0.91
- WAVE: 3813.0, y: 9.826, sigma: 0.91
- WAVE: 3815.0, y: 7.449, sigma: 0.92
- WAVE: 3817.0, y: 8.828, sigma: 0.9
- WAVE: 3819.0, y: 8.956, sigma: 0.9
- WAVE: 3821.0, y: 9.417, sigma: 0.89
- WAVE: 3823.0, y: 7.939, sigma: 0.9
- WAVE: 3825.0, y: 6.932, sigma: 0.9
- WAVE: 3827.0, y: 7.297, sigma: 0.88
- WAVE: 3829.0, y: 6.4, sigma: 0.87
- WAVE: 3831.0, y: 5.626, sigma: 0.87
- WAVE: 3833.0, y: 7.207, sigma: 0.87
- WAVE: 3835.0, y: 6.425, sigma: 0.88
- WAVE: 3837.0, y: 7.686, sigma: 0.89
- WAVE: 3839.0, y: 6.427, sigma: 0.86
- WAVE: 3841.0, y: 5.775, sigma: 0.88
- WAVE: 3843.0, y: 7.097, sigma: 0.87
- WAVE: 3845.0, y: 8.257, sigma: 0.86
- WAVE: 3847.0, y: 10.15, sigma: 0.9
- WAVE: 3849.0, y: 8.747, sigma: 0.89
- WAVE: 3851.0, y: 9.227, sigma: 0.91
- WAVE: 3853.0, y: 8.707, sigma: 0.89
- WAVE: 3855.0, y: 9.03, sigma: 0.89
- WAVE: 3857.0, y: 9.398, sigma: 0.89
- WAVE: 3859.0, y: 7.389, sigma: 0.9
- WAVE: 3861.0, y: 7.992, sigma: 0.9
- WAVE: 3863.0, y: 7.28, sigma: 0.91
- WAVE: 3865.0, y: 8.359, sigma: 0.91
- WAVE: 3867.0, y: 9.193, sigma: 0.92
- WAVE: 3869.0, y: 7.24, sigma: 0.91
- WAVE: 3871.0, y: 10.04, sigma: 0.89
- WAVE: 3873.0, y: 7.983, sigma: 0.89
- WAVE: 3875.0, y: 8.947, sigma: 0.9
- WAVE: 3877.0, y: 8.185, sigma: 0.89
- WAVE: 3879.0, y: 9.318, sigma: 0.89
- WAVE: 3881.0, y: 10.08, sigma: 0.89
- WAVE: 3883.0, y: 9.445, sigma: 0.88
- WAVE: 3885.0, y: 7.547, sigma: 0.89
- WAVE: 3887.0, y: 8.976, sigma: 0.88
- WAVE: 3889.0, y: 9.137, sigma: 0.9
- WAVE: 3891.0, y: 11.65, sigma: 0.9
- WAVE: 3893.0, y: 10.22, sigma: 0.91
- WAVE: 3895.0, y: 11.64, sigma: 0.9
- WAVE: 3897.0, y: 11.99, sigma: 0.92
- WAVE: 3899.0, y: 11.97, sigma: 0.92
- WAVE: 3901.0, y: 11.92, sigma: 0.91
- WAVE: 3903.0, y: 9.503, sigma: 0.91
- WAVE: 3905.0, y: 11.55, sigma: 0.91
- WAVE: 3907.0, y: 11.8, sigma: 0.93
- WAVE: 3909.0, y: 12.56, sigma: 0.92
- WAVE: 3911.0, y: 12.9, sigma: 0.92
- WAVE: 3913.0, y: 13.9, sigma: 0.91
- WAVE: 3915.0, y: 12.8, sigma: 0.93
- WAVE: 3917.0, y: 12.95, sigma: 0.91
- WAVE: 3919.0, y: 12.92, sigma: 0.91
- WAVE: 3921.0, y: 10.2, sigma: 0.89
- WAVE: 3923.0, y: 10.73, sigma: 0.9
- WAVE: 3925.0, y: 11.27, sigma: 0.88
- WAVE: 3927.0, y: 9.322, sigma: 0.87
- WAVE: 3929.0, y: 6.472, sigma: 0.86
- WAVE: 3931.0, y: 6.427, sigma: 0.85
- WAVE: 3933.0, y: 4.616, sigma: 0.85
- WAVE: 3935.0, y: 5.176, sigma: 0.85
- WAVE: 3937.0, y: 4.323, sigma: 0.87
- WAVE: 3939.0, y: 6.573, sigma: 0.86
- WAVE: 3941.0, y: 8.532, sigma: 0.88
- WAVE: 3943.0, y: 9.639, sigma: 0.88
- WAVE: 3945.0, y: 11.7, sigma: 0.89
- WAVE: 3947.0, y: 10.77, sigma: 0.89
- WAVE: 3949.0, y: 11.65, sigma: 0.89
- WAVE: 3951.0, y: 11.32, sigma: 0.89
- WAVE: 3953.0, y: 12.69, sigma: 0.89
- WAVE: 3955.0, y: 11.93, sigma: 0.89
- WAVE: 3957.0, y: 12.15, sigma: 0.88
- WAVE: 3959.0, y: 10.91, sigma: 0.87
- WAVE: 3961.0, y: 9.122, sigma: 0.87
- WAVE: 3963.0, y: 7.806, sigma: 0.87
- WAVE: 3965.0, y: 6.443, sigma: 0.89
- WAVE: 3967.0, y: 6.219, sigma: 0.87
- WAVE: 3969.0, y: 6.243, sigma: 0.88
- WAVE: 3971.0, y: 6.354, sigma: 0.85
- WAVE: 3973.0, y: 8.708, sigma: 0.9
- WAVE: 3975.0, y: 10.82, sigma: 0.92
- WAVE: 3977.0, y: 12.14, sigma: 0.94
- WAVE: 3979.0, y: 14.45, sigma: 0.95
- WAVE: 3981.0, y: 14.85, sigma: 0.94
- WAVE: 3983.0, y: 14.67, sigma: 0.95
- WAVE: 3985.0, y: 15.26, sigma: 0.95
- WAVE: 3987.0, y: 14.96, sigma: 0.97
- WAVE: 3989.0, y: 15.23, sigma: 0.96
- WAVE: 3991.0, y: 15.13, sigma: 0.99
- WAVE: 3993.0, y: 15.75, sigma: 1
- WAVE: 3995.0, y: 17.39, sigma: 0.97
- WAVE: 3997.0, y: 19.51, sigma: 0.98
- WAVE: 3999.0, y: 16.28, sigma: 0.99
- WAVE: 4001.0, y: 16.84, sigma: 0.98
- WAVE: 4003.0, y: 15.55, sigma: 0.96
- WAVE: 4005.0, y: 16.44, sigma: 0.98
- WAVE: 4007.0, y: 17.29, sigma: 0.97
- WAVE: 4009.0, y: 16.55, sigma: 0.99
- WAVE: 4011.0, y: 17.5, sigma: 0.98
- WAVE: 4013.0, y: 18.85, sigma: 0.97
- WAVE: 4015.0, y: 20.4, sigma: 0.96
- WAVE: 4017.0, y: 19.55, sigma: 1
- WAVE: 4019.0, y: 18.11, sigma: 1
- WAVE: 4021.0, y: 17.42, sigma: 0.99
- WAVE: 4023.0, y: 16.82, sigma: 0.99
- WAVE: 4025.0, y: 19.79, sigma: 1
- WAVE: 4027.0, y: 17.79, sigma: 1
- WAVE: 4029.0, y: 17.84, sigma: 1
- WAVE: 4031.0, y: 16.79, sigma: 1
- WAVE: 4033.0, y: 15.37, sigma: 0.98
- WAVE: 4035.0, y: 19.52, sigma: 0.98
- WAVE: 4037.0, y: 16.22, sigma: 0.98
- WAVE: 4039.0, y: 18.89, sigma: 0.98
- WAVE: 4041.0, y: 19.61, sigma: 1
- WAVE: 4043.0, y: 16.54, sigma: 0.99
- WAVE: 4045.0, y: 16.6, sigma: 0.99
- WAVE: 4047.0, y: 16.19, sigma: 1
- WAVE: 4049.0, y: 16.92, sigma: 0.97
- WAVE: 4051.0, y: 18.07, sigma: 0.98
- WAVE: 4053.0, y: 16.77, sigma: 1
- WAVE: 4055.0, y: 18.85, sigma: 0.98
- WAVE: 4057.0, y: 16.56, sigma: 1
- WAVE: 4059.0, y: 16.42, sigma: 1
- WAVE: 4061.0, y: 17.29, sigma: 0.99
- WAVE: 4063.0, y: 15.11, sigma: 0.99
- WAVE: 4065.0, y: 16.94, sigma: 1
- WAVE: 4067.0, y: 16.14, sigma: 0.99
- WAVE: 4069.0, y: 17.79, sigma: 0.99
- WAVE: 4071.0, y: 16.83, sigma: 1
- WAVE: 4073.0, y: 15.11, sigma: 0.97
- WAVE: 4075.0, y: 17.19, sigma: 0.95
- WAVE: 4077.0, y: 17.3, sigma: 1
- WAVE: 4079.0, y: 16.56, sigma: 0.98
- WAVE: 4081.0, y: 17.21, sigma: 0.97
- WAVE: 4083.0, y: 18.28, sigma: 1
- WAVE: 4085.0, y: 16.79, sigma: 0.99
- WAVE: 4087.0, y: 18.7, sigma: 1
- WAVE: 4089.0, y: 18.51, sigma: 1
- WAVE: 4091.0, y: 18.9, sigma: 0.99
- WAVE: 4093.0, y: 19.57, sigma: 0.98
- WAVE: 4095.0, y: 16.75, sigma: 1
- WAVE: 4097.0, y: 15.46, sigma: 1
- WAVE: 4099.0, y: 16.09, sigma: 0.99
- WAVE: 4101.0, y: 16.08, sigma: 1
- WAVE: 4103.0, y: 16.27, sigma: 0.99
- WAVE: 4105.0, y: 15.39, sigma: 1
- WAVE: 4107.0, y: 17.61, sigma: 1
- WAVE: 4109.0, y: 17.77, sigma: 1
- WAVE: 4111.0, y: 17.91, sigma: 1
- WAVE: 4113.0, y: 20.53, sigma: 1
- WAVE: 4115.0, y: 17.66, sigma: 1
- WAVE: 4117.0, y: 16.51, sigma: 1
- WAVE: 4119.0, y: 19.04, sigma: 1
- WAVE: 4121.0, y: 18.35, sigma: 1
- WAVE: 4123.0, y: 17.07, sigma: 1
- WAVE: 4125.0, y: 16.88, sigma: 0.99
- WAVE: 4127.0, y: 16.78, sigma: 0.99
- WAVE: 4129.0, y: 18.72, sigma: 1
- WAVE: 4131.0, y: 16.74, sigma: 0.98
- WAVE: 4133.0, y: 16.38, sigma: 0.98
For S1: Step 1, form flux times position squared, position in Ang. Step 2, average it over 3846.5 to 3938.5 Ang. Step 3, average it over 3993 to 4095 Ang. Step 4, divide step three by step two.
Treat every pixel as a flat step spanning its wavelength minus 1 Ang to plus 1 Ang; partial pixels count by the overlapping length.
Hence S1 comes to 2.0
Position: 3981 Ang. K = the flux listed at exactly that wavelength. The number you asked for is 14.85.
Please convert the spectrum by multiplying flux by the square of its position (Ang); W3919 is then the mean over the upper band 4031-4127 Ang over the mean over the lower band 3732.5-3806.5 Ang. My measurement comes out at 2.0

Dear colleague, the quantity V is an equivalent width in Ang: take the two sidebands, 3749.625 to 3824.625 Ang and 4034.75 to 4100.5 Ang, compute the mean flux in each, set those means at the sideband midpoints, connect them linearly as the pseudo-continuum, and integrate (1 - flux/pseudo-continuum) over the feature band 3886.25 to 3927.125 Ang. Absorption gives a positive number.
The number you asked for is 5.09 Ang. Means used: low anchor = 10.1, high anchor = 17.2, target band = 11.5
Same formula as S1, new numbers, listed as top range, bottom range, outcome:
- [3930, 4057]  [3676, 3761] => 1.68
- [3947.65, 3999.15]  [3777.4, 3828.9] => 1.36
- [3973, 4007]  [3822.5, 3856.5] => 2.16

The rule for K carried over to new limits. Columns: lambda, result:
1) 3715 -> 11.97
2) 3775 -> 11.36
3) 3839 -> 6.427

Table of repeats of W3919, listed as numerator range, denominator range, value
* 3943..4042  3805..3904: 1.78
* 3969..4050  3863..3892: 1.93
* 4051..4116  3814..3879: 2.42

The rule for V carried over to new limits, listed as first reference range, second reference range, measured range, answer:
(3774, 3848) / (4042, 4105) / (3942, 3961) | 2.9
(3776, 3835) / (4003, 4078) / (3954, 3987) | 9.7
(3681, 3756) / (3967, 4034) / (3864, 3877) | 4.3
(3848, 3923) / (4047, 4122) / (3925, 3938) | 5.8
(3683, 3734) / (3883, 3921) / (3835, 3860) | 6.7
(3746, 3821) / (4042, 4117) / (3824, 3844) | 8.1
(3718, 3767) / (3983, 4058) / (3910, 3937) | 8.5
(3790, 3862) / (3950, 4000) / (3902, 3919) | -2.6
